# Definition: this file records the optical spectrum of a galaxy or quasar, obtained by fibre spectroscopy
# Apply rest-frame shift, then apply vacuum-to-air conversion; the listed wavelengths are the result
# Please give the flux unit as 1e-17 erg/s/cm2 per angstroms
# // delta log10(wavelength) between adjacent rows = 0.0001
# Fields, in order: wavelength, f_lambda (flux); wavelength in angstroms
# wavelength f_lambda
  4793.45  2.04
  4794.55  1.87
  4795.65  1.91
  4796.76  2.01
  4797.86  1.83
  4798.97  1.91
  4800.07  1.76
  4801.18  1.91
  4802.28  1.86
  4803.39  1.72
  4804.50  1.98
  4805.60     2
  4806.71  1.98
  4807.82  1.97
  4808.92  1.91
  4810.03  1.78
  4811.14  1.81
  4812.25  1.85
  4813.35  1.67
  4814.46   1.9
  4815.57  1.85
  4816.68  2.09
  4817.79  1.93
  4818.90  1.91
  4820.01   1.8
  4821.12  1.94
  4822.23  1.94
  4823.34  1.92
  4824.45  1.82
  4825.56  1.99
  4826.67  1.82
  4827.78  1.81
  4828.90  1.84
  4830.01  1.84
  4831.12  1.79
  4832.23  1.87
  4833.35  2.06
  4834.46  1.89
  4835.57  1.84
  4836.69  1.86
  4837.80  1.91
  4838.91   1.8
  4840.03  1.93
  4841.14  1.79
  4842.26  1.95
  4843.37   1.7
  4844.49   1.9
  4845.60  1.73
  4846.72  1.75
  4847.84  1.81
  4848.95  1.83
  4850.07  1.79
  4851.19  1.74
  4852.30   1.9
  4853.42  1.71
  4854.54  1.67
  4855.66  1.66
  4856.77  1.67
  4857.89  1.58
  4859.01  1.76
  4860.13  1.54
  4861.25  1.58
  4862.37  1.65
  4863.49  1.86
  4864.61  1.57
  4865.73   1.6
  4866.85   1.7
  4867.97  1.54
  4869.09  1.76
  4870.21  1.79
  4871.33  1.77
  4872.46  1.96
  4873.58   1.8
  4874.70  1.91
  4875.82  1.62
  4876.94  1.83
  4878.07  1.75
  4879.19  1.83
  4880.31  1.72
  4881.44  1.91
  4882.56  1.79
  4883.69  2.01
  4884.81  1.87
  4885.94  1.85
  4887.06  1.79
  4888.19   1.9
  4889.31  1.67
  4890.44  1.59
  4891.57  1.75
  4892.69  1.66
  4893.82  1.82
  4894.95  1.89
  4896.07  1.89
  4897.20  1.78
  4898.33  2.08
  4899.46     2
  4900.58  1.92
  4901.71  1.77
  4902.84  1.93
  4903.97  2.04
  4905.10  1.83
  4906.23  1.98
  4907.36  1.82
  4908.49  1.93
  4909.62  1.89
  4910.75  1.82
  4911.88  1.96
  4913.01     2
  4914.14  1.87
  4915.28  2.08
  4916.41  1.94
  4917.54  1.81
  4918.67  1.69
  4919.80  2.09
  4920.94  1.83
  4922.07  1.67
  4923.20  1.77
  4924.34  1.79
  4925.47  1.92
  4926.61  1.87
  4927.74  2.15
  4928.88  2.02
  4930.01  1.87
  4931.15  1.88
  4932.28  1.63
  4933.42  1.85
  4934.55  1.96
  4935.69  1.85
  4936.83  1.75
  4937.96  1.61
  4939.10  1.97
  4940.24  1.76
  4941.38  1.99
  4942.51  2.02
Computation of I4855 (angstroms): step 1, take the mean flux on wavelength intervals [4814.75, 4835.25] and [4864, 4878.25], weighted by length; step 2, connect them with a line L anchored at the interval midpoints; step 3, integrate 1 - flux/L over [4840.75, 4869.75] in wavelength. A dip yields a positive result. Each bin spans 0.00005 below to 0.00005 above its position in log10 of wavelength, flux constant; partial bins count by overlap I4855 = 1.2 angstroms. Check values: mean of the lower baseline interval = 1.89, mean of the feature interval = 1.72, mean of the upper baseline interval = 1.74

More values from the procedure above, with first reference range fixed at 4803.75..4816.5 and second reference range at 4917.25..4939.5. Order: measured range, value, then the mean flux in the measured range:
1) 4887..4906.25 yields 0.11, 1.85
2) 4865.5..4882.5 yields 0.87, 1.77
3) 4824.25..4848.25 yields 0.34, 1.85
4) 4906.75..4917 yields -0.38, 1.92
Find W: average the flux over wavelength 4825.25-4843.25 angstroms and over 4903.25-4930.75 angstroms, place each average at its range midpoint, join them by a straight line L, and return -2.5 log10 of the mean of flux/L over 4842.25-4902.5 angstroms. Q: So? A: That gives 0.065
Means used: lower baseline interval 1.87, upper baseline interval 1.9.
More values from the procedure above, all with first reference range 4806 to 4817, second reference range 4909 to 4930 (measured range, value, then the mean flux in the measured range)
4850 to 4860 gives 0.11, 1.71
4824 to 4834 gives 0.01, 1.87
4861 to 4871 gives 0.13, 1.68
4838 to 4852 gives 0.04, 1.81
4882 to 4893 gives 0.06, 1.79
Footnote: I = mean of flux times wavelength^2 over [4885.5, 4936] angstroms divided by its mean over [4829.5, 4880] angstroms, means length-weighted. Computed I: 1.08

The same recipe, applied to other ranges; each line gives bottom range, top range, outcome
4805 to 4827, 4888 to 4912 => 1.01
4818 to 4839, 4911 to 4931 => 1.05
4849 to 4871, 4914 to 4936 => 1.14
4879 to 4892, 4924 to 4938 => 1.05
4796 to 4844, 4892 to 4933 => 1.04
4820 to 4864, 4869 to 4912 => 1.04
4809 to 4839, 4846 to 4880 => 0.94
